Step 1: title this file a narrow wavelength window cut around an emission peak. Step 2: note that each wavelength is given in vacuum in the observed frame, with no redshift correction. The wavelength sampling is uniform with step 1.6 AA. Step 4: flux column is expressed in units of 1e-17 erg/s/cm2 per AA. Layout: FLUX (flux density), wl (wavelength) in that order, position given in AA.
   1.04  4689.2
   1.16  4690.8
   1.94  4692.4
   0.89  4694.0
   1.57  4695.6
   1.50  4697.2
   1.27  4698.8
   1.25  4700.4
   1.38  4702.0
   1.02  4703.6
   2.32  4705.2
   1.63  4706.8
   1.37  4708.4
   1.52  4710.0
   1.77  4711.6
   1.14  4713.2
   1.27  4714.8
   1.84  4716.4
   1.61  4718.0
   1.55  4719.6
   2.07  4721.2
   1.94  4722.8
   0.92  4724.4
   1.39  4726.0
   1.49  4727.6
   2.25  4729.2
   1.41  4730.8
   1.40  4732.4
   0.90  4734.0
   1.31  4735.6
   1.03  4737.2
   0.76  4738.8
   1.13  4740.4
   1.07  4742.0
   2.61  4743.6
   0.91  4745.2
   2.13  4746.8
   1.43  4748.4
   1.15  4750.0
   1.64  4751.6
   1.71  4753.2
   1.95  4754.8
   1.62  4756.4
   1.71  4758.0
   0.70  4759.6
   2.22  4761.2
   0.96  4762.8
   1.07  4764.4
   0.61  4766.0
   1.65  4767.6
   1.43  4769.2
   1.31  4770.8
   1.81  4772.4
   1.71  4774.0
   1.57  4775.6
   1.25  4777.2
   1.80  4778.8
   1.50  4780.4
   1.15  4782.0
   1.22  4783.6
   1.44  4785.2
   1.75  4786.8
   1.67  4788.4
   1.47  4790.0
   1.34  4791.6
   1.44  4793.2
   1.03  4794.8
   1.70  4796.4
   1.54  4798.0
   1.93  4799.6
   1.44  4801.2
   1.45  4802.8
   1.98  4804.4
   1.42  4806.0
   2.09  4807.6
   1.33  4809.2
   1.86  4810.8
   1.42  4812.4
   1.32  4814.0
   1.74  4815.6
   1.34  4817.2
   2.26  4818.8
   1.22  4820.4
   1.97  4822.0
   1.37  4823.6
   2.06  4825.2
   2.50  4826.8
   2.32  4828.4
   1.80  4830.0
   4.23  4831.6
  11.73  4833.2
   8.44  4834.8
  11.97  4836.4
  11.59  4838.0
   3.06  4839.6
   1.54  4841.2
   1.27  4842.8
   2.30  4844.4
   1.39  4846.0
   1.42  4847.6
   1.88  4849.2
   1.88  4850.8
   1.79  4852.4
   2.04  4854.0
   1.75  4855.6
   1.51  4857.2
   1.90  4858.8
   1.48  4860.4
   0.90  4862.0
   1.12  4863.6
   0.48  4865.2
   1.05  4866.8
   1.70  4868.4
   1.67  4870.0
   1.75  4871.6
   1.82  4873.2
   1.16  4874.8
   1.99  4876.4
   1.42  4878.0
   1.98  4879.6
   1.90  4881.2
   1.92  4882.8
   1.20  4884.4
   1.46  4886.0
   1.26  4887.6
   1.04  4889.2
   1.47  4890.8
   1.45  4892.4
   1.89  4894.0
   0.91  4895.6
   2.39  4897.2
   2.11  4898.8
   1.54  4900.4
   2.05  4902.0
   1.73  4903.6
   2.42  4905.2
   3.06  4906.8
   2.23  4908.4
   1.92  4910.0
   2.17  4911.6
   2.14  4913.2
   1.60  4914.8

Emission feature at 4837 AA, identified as [O II]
